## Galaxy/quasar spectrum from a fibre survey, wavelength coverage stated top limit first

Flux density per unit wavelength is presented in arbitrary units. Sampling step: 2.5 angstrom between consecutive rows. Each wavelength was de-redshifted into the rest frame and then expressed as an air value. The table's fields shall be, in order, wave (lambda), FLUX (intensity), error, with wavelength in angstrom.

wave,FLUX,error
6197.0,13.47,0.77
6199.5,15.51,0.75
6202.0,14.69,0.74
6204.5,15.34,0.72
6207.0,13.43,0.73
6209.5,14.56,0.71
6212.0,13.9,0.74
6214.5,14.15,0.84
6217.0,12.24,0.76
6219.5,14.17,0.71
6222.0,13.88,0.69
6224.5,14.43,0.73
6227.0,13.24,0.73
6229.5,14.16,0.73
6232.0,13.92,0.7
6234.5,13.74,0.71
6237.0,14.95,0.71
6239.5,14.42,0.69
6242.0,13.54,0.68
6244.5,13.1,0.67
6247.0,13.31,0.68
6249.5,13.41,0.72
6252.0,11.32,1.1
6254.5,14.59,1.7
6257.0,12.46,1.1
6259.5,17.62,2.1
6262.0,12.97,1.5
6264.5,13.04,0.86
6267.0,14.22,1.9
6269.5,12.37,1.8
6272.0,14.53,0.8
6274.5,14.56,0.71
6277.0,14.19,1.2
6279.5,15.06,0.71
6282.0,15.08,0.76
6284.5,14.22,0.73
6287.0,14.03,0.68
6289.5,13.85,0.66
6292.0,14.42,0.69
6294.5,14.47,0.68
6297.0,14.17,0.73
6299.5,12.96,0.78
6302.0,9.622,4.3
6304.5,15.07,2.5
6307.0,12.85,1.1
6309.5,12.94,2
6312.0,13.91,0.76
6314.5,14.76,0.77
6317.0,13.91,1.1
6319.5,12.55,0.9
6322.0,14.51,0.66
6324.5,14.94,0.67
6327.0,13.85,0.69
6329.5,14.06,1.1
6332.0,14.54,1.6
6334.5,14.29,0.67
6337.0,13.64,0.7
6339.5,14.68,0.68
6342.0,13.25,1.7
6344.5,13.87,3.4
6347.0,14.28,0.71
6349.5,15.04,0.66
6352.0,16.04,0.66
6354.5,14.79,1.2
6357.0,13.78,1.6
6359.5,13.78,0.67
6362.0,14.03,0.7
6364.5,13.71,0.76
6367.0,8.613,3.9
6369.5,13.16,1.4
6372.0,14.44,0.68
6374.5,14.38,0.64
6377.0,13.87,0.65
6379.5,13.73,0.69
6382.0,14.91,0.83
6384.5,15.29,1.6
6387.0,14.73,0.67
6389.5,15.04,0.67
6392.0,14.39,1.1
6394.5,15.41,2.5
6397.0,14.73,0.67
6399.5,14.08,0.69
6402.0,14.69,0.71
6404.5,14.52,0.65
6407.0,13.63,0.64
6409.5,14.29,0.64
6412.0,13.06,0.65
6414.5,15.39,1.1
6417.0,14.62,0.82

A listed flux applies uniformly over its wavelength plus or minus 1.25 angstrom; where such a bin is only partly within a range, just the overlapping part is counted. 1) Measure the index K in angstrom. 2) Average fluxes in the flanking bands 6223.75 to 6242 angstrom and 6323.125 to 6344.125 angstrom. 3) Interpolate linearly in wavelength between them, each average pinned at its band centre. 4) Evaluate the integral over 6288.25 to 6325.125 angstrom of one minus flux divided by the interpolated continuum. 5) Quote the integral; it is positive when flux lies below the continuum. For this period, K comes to 1.3 angstrom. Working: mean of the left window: 14.1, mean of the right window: 14.1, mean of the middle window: 13.6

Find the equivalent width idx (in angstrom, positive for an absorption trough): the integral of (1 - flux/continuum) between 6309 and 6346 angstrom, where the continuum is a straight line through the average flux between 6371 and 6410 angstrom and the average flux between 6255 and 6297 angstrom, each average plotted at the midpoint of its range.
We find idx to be 0.87 angstrom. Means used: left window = 14.2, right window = 14.5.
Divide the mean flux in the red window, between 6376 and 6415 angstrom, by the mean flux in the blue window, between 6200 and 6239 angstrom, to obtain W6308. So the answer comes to 1.03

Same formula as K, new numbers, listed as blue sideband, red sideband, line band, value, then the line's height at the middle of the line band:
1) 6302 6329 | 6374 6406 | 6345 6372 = 0.9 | 14.2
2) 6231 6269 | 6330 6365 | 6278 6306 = 0.1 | 14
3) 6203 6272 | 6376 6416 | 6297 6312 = 1.3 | 14.1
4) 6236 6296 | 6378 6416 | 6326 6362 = 0.1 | 14.3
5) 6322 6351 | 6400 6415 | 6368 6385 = 0.1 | 14.2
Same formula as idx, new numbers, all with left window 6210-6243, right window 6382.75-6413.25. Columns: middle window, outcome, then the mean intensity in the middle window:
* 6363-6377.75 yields 1.4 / 13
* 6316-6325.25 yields 0.2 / 13.9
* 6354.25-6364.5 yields 0.3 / 14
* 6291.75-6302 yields 0.5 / 13.4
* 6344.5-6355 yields -0.4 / 14.9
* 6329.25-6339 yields 0.1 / 14.2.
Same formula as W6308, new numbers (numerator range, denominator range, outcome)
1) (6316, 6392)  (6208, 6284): 1.01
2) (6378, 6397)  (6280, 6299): 1.03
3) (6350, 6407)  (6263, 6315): 1.03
